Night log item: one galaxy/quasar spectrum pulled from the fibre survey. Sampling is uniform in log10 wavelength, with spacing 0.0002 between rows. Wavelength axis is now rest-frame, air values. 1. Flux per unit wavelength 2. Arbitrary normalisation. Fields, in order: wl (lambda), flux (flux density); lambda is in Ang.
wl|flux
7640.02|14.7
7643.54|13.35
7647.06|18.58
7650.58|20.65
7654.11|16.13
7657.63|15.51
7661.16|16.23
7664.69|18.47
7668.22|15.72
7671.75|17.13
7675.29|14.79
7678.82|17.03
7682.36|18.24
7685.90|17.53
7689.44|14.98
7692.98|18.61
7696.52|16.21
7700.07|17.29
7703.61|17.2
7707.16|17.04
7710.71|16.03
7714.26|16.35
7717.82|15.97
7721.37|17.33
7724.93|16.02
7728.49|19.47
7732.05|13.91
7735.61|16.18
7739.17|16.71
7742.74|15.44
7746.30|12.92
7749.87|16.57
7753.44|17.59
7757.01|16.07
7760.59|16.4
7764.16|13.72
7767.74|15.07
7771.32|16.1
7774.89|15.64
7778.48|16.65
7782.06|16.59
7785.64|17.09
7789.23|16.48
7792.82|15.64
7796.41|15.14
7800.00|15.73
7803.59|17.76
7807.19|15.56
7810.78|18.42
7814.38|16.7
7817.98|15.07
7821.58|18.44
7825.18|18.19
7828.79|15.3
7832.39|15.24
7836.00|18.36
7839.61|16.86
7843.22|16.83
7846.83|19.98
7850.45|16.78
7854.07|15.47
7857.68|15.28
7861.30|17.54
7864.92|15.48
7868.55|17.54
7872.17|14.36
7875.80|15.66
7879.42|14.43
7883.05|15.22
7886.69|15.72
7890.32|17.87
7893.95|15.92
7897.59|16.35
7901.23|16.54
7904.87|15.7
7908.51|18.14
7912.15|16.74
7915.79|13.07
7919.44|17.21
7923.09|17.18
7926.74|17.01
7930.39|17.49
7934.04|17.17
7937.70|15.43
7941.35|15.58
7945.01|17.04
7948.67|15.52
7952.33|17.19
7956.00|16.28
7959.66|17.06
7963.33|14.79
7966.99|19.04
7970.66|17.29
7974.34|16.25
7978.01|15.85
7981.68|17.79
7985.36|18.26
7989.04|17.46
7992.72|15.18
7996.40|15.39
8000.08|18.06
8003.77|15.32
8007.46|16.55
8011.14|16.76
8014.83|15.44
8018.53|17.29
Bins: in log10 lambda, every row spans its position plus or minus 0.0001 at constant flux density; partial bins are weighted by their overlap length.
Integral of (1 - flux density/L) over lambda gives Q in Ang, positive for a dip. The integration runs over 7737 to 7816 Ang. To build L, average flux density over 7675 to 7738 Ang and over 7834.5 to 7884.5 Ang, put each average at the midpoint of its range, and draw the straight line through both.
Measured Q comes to 2.3 Ang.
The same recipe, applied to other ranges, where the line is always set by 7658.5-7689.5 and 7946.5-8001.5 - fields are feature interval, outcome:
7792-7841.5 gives 0.4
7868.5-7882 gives 1.2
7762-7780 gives 1.4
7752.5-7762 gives 0.1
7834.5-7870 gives -0.5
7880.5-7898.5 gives 0.7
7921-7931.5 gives -0.3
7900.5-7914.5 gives 0.1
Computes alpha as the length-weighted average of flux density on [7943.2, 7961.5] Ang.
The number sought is 16.6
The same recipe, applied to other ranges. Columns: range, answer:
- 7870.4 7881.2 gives 14.8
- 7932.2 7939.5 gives 16.3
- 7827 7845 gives 16.5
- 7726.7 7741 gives 16.6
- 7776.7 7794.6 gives 16.5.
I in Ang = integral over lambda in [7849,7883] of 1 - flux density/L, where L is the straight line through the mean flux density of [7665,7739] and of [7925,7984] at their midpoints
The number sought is 1.82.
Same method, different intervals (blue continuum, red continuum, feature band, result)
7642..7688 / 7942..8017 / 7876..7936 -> 1.2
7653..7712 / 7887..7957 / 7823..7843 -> -0.3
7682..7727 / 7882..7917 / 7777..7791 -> -0.1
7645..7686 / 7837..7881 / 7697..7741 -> 0.8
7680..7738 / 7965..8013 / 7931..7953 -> 0.7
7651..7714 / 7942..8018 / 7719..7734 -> 0.1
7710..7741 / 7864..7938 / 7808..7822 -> -0.5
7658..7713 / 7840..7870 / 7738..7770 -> 2.3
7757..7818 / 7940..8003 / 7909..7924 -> 0.3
